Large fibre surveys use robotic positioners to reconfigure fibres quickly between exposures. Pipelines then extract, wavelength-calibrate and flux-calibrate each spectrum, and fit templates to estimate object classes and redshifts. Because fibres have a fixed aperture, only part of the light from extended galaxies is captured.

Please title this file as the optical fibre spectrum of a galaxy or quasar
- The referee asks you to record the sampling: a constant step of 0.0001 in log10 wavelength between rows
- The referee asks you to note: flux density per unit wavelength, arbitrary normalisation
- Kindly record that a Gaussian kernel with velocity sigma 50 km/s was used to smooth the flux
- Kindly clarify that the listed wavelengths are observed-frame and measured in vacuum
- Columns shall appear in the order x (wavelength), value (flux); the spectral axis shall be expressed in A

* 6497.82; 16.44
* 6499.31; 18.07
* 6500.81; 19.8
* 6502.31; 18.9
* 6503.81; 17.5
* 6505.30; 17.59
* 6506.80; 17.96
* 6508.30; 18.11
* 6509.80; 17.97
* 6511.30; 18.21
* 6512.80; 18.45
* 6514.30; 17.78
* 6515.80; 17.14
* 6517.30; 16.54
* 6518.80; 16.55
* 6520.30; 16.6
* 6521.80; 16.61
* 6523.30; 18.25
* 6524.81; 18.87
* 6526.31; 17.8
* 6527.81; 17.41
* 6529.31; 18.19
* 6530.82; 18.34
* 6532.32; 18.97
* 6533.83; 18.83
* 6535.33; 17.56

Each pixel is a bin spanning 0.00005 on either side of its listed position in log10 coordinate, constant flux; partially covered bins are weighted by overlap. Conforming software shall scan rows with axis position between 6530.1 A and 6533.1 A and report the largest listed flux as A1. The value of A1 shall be 18.97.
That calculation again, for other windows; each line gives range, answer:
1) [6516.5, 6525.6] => 18.87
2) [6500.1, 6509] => 19.8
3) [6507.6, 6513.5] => 18.45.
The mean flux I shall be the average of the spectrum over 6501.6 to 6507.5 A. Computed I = 18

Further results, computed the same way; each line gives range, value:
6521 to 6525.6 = 17.9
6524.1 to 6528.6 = 18.1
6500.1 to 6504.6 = 18.7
